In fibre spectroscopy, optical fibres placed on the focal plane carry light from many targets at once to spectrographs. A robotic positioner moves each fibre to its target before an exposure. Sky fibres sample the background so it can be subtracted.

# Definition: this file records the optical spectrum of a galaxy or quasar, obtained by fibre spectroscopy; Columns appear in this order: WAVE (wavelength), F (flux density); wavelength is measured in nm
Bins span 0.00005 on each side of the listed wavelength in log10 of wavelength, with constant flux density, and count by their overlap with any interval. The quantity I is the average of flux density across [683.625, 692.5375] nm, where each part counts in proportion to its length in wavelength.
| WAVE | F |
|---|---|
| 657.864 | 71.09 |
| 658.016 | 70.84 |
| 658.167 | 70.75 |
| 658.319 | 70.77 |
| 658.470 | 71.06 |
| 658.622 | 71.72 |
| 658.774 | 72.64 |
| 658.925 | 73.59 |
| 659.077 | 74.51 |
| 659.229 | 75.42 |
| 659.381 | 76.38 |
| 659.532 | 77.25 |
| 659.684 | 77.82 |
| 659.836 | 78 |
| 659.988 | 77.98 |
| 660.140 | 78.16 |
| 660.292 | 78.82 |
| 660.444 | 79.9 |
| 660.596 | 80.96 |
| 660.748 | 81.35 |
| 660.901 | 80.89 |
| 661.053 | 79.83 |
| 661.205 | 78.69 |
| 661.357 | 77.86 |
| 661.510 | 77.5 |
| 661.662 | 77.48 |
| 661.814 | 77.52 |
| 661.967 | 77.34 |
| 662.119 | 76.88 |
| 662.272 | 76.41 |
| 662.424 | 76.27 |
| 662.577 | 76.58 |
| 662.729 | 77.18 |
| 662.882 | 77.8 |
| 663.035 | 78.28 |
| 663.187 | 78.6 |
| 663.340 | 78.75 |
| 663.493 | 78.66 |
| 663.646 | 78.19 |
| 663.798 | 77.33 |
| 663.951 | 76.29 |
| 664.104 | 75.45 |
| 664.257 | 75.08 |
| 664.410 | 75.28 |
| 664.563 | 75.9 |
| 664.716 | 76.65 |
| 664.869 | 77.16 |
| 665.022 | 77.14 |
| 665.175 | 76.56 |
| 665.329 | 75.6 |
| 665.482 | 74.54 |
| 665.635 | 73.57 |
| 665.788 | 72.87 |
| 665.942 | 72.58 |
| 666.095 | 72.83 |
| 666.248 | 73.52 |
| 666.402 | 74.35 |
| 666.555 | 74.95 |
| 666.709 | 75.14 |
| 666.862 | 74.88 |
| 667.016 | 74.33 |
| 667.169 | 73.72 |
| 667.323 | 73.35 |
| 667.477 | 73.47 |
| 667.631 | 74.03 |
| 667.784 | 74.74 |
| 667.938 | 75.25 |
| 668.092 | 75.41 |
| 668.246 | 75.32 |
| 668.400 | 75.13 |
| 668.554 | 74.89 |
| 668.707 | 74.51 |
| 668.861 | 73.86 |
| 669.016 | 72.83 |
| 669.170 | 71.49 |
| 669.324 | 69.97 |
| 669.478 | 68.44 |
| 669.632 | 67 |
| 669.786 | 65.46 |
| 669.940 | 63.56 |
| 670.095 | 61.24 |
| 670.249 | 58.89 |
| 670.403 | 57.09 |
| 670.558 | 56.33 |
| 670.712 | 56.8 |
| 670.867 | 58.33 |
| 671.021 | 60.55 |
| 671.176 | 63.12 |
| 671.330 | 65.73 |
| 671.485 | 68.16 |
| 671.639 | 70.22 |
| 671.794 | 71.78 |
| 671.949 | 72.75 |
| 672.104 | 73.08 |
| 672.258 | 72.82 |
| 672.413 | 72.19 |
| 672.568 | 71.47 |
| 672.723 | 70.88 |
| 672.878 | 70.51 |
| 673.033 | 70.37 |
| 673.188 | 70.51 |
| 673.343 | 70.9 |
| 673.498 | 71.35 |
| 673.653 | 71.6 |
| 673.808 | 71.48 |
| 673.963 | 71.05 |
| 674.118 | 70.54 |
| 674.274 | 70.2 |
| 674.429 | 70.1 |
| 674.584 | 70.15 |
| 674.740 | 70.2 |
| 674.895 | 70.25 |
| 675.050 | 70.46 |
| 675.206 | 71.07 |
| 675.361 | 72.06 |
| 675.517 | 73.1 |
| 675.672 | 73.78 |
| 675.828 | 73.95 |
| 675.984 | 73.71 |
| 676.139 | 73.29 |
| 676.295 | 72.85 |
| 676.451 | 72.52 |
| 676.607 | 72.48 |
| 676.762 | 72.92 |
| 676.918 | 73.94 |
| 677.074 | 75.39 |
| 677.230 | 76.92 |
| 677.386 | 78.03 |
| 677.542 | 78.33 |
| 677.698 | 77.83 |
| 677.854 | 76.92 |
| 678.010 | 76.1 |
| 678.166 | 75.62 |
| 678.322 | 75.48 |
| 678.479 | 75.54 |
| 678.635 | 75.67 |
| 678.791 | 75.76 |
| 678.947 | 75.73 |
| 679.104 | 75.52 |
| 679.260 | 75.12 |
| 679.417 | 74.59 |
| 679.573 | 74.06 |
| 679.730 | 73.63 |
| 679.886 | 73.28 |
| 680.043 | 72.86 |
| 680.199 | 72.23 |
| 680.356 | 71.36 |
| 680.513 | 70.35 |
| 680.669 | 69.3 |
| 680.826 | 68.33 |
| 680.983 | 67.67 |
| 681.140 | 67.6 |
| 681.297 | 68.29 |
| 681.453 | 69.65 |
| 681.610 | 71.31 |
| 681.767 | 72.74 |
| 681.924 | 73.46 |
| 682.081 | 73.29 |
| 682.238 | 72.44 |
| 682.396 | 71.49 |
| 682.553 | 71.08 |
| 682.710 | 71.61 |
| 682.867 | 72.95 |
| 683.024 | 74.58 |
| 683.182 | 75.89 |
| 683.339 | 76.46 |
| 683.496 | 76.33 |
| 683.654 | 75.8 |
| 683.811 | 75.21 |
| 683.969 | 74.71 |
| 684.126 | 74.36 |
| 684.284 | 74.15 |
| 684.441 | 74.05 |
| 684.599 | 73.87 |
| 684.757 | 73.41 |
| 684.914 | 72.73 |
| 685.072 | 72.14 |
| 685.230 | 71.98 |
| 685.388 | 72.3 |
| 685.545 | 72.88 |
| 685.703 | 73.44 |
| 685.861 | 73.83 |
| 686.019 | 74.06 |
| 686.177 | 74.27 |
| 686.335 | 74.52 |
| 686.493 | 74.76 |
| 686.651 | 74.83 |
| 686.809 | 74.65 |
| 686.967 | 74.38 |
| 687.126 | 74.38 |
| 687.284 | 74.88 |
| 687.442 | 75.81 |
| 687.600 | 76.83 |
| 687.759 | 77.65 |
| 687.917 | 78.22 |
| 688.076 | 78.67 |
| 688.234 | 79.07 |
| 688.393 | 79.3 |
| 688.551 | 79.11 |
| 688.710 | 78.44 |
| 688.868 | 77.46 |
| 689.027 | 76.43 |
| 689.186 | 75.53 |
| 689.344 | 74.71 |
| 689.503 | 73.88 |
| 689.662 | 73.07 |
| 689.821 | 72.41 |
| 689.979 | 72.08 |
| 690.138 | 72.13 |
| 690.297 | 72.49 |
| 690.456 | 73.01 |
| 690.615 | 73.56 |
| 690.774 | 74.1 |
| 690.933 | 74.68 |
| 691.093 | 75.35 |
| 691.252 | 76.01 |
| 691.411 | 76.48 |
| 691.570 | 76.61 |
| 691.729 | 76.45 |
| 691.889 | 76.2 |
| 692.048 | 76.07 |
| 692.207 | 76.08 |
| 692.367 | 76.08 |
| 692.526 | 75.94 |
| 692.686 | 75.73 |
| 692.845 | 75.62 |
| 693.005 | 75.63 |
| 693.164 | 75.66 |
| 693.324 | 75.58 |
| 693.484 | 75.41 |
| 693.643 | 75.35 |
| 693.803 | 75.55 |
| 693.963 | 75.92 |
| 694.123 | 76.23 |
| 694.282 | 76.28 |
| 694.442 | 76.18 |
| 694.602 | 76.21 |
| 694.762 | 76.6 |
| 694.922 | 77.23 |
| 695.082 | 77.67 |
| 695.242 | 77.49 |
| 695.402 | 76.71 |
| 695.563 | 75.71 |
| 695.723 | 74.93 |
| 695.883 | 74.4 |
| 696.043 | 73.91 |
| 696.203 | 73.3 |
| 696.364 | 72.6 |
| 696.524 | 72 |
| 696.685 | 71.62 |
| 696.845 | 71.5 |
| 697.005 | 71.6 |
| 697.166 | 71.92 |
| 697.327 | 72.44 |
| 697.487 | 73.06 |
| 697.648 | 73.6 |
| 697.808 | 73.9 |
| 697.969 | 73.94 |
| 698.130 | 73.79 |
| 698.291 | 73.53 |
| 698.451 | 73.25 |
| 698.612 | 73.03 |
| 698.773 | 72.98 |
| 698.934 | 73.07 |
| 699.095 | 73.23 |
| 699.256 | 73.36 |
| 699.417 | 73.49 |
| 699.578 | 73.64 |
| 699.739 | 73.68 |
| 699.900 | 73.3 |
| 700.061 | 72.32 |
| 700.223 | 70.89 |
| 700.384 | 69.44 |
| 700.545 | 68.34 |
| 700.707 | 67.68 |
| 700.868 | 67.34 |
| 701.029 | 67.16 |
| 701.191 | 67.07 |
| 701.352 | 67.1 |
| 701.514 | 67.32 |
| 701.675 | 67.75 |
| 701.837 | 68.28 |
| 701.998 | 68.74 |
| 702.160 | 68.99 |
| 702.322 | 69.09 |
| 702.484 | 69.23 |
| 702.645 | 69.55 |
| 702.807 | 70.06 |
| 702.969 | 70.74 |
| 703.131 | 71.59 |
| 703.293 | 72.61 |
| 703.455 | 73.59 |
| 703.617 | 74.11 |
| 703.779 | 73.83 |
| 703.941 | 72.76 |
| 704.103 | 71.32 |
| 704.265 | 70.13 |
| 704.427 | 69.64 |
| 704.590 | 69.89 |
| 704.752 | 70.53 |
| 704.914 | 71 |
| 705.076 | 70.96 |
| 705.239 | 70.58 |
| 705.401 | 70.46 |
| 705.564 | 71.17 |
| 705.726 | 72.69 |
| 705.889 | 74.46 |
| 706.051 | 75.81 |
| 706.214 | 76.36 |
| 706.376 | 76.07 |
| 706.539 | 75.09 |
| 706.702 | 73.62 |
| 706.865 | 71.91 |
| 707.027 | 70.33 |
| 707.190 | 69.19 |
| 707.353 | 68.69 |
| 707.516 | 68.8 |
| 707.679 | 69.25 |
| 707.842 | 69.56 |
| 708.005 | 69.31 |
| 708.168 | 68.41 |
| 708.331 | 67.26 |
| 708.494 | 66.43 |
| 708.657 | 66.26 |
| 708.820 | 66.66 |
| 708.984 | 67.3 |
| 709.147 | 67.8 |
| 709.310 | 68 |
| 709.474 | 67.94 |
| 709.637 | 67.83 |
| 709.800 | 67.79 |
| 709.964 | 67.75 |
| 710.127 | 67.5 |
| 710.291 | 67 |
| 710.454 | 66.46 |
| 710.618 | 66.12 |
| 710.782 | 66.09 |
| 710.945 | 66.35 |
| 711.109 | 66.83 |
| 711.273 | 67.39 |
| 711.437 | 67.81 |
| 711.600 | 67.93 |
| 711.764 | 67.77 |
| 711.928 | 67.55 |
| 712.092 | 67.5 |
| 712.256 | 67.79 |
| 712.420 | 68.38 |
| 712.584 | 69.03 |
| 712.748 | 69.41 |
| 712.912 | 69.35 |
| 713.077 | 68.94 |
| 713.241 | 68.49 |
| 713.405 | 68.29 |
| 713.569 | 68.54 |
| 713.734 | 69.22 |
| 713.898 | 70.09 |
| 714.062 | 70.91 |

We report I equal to 75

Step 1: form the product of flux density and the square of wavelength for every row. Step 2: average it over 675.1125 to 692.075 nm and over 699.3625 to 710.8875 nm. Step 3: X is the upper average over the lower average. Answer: 1.00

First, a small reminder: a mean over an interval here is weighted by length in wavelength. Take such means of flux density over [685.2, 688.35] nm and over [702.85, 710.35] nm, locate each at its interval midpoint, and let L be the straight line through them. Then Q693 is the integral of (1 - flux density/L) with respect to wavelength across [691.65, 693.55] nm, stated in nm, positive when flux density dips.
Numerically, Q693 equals -0.05 nm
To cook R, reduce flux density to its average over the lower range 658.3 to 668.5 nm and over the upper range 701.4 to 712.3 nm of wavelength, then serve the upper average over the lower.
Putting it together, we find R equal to 0.91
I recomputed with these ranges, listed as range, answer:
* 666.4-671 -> 69.6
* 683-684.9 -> 74.8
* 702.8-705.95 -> 71.6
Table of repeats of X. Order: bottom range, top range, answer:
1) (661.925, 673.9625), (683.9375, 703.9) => 1.10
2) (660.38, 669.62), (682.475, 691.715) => 1.05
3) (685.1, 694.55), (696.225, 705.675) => 0.98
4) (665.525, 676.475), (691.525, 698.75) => 1.14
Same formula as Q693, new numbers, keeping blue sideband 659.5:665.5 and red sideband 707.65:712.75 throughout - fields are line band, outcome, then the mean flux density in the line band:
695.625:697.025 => -0.05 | 73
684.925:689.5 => -0.19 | 75.5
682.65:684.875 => -0.04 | 74.5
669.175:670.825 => 0.29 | 62.8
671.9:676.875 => 0.23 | 71.7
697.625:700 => -0.12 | 73.5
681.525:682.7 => 0.02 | 72.2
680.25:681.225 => 0.06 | 69.1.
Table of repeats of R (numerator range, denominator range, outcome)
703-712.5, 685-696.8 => 0.93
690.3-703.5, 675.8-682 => 1.00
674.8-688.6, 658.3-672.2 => 1.01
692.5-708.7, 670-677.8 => 1.03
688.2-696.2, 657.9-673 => 1.03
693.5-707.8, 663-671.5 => 1.01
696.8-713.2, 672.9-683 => 0.97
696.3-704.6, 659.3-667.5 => 0.93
